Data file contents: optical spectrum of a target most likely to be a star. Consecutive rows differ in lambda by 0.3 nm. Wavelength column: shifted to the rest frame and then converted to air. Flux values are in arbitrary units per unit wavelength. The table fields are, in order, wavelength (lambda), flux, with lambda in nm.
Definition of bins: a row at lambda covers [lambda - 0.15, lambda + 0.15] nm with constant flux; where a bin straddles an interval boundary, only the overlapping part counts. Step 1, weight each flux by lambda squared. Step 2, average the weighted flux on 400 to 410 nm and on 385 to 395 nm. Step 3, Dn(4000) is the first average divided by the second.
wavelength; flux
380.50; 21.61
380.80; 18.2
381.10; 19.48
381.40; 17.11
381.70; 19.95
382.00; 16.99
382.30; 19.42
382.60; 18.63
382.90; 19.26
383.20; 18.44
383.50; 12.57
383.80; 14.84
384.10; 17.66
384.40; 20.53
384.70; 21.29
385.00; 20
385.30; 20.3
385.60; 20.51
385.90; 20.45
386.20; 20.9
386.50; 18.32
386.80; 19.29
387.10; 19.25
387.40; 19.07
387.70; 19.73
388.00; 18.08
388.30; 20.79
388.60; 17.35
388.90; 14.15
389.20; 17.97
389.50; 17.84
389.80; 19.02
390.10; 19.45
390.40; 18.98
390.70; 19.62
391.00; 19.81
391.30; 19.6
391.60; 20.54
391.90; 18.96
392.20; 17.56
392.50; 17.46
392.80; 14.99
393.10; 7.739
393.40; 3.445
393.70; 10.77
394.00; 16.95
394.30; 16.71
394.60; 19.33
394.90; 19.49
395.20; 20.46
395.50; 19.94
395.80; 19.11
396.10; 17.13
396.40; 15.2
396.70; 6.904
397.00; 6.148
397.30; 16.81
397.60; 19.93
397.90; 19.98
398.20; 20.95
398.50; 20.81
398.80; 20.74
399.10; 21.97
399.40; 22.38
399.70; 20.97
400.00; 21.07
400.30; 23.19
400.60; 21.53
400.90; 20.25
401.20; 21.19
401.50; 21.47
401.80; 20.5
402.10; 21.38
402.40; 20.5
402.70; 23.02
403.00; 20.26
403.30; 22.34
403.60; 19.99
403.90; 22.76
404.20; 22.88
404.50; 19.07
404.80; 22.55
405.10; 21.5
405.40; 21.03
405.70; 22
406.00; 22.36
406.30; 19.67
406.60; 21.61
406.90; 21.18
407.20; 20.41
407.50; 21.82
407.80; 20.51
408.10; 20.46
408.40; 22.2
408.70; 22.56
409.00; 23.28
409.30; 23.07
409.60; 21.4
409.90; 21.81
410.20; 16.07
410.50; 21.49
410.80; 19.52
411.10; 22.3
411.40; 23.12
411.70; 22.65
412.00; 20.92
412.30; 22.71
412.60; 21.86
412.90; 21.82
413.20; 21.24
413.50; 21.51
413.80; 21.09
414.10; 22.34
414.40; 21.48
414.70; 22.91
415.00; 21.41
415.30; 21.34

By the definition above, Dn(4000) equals 1.3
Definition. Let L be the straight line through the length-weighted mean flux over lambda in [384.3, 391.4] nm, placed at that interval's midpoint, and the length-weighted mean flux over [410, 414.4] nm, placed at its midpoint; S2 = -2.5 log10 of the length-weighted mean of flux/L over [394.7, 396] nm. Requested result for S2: 0.01 mag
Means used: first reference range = 19.3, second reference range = 21.3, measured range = 19.6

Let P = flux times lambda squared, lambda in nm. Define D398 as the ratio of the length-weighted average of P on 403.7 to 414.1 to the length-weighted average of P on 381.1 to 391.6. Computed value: 1.3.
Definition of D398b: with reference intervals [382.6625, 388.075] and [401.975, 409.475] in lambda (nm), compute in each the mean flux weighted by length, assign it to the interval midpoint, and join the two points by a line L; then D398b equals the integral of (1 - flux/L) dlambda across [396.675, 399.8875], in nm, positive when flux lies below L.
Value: 0.339 nm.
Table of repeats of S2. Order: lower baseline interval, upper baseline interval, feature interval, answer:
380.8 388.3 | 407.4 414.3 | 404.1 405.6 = -0.02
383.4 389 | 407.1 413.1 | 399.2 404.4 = -0.05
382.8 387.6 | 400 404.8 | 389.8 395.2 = 0.19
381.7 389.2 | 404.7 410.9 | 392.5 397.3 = 0.34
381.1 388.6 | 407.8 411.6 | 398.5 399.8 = -0.06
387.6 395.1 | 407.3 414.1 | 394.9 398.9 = 0.06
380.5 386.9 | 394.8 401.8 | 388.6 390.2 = 0.08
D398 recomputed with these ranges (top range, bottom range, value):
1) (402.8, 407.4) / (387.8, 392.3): 1.23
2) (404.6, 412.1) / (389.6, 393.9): 1.43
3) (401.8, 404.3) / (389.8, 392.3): 1.18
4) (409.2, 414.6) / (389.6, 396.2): 1.38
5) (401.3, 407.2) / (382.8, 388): 1.24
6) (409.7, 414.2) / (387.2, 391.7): 1.27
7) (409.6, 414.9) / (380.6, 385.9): 1.33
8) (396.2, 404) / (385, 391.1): 1.10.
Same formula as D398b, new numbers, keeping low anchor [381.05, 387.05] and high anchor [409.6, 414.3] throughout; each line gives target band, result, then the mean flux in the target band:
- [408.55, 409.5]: -0.08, 22.9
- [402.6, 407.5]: -0.16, 21.4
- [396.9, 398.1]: 0.22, 16.3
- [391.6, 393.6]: 0.59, 13.8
